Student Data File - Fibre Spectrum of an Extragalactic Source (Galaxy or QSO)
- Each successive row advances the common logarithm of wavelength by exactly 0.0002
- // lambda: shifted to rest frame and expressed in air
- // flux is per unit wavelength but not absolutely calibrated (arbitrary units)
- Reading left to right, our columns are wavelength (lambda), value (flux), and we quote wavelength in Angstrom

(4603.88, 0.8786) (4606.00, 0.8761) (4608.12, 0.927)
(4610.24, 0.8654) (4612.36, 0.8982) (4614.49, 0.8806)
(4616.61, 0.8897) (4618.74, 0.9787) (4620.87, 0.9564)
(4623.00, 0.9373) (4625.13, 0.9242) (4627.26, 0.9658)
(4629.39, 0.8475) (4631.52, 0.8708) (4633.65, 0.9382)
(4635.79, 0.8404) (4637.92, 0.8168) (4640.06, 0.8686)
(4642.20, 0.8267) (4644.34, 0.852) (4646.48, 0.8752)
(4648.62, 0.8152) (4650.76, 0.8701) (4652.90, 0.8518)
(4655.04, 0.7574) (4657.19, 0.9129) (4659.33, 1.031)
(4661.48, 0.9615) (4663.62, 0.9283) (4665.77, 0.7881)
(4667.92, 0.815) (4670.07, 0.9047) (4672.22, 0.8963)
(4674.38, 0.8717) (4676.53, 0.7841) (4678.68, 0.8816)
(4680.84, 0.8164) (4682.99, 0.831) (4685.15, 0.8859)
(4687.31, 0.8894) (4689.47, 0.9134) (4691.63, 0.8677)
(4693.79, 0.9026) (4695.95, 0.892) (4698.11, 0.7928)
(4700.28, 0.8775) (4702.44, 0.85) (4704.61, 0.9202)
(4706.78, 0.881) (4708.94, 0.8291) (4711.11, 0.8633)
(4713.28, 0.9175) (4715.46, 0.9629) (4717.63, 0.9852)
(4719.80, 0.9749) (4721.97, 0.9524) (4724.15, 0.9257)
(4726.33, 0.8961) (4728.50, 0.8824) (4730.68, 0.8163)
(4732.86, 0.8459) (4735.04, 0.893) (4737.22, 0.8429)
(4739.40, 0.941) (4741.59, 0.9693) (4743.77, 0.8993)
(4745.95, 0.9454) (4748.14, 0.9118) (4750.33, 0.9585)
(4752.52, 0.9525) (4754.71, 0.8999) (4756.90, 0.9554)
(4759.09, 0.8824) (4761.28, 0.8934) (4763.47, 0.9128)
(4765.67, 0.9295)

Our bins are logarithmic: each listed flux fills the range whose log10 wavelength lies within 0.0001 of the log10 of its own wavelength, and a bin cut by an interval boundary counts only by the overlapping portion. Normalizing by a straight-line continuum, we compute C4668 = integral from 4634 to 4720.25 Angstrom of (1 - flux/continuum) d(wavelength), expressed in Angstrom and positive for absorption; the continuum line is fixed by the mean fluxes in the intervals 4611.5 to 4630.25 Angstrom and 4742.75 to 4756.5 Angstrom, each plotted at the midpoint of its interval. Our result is 4.6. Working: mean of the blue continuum 0.921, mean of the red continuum 0.929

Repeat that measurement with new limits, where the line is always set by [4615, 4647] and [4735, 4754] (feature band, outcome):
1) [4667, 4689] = 1.13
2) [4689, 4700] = 0.47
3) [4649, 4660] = 0.30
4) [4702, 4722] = 0.04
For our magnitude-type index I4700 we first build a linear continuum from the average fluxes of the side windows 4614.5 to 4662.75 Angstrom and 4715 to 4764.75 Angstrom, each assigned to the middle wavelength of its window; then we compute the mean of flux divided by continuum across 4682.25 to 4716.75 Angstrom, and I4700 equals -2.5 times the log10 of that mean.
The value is 0.03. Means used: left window 0.89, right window 0.917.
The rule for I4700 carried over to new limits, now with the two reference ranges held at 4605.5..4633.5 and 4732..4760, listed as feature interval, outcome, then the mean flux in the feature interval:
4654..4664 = -0.007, 0.918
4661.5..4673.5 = 0.046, 0.875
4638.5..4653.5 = 0.076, 0.85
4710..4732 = -0.002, 0.917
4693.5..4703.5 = 0.066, 0.86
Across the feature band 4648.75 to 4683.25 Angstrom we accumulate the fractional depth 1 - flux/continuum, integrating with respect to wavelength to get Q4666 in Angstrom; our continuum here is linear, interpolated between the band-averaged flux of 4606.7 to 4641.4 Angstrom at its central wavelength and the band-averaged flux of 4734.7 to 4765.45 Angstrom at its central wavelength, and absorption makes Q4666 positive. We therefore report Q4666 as 1.4 Angstrom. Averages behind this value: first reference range 0.9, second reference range 0.919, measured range 0.868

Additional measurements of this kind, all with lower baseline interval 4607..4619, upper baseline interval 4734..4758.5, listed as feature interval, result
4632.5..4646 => 0.7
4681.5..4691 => 0.4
